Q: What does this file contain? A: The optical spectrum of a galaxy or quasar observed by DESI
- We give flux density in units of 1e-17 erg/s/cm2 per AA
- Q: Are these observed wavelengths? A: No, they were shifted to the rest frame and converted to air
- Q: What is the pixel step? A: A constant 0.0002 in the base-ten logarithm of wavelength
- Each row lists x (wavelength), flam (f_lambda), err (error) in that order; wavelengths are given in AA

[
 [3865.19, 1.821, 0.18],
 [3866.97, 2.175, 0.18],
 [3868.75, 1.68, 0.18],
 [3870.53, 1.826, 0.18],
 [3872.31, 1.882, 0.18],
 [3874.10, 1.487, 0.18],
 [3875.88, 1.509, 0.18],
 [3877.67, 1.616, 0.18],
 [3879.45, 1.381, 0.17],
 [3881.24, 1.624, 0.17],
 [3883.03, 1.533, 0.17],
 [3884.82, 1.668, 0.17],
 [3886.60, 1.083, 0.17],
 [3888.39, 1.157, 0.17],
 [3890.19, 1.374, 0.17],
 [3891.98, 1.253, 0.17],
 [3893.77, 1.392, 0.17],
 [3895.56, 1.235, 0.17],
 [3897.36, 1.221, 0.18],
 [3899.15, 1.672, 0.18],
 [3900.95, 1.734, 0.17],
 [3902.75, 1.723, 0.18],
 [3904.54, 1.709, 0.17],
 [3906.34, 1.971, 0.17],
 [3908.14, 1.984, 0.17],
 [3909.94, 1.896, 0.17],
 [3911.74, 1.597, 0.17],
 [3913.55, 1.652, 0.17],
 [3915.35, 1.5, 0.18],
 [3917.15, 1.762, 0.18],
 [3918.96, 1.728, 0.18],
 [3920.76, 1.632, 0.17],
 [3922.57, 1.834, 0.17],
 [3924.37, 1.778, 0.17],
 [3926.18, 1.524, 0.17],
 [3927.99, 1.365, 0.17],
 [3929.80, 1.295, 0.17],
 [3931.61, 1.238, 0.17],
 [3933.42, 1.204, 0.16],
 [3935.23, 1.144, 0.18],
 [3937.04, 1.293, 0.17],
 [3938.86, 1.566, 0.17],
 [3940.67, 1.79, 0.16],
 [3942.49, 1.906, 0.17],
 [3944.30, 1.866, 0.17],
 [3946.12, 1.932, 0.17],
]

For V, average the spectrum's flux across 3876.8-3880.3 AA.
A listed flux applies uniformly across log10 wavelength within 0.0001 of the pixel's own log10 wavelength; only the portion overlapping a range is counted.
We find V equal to 1.5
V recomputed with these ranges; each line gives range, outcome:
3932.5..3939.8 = 1.3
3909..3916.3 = 1.66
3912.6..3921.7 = 1.65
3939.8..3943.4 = 1.85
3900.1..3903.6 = 1.73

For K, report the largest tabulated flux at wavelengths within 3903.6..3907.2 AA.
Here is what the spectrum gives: 1.971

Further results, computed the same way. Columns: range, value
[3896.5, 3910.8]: 1.984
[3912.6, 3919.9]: 1.762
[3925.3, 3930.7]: 1.524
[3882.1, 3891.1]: 1.668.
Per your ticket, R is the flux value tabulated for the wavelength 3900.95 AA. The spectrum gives 1.734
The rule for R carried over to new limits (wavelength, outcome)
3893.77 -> 1.392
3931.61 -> 1.238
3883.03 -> 1.533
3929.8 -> 1.295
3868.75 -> 1.68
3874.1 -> 1.487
